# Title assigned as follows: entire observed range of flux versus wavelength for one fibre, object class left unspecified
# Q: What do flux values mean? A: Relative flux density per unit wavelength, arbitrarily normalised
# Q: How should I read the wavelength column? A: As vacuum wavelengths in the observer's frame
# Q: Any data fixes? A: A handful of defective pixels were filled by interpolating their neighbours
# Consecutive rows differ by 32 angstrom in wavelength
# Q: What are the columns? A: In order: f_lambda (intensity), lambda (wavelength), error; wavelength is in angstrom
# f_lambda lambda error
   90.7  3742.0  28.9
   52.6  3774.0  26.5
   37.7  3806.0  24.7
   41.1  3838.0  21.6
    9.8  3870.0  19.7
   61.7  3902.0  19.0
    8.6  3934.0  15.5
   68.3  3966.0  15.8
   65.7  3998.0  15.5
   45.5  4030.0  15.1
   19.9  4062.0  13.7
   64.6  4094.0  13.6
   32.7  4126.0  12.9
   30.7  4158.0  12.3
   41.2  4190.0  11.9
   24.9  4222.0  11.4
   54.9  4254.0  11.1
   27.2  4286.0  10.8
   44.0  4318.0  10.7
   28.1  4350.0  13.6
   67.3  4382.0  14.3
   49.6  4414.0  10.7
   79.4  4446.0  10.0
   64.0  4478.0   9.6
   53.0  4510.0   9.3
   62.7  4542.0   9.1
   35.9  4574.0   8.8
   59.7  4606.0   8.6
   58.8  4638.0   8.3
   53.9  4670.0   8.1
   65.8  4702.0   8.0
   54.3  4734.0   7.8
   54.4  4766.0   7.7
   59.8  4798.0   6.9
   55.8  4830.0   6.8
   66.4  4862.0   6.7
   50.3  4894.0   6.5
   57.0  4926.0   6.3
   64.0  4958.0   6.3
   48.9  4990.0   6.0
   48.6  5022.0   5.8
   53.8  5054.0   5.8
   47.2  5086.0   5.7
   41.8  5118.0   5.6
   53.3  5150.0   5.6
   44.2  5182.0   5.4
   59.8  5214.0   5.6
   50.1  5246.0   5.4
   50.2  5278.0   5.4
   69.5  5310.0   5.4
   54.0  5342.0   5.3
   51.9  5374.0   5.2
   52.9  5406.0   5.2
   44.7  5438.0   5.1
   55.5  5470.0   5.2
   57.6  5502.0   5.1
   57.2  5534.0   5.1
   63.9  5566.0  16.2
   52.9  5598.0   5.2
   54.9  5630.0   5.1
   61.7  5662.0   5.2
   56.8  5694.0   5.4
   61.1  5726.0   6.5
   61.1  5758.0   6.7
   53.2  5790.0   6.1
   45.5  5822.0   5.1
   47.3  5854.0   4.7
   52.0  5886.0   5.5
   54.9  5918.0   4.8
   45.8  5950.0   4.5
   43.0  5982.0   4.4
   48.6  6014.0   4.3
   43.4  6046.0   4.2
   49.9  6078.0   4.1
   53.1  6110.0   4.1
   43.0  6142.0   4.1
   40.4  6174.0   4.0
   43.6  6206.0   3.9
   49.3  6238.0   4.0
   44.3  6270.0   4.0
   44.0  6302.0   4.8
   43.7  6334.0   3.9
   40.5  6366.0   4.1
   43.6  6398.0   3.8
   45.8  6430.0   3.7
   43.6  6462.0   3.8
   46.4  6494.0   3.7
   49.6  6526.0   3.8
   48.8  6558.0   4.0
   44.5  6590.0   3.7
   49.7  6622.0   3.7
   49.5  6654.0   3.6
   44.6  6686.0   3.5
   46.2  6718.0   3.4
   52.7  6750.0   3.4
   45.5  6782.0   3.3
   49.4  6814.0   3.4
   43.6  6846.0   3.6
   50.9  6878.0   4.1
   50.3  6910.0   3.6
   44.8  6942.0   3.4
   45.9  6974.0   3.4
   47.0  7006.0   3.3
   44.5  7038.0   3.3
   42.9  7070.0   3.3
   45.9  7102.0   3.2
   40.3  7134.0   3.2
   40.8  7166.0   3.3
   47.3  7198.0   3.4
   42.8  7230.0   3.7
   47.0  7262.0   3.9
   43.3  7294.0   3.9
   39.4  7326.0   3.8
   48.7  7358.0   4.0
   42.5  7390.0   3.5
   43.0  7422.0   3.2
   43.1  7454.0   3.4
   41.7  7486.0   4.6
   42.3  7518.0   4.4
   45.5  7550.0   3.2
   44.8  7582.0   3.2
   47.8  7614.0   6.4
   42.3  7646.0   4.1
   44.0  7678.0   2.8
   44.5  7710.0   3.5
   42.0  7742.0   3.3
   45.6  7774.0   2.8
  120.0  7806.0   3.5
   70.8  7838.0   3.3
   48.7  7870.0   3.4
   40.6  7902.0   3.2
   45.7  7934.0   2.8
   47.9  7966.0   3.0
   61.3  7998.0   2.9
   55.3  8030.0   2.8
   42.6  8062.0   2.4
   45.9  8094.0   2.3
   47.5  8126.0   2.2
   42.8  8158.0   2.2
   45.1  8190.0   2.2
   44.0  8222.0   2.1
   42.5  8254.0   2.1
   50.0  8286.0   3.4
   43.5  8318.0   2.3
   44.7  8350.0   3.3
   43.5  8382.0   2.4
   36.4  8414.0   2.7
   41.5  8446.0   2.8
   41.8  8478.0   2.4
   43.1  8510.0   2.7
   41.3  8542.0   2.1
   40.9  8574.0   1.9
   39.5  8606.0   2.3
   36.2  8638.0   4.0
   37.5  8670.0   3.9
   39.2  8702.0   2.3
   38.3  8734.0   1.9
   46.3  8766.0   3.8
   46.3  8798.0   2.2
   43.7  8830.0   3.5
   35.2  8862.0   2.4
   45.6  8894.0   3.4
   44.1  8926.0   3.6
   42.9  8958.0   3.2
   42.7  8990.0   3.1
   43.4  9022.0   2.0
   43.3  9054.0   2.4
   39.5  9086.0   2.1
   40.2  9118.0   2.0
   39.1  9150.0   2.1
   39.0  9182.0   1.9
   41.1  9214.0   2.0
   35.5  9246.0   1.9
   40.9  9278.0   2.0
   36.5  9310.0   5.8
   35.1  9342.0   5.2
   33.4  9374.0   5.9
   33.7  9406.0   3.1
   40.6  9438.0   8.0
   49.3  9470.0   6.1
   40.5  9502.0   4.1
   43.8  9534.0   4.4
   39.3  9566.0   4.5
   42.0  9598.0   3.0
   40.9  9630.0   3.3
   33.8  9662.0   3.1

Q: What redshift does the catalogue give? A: 0.19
